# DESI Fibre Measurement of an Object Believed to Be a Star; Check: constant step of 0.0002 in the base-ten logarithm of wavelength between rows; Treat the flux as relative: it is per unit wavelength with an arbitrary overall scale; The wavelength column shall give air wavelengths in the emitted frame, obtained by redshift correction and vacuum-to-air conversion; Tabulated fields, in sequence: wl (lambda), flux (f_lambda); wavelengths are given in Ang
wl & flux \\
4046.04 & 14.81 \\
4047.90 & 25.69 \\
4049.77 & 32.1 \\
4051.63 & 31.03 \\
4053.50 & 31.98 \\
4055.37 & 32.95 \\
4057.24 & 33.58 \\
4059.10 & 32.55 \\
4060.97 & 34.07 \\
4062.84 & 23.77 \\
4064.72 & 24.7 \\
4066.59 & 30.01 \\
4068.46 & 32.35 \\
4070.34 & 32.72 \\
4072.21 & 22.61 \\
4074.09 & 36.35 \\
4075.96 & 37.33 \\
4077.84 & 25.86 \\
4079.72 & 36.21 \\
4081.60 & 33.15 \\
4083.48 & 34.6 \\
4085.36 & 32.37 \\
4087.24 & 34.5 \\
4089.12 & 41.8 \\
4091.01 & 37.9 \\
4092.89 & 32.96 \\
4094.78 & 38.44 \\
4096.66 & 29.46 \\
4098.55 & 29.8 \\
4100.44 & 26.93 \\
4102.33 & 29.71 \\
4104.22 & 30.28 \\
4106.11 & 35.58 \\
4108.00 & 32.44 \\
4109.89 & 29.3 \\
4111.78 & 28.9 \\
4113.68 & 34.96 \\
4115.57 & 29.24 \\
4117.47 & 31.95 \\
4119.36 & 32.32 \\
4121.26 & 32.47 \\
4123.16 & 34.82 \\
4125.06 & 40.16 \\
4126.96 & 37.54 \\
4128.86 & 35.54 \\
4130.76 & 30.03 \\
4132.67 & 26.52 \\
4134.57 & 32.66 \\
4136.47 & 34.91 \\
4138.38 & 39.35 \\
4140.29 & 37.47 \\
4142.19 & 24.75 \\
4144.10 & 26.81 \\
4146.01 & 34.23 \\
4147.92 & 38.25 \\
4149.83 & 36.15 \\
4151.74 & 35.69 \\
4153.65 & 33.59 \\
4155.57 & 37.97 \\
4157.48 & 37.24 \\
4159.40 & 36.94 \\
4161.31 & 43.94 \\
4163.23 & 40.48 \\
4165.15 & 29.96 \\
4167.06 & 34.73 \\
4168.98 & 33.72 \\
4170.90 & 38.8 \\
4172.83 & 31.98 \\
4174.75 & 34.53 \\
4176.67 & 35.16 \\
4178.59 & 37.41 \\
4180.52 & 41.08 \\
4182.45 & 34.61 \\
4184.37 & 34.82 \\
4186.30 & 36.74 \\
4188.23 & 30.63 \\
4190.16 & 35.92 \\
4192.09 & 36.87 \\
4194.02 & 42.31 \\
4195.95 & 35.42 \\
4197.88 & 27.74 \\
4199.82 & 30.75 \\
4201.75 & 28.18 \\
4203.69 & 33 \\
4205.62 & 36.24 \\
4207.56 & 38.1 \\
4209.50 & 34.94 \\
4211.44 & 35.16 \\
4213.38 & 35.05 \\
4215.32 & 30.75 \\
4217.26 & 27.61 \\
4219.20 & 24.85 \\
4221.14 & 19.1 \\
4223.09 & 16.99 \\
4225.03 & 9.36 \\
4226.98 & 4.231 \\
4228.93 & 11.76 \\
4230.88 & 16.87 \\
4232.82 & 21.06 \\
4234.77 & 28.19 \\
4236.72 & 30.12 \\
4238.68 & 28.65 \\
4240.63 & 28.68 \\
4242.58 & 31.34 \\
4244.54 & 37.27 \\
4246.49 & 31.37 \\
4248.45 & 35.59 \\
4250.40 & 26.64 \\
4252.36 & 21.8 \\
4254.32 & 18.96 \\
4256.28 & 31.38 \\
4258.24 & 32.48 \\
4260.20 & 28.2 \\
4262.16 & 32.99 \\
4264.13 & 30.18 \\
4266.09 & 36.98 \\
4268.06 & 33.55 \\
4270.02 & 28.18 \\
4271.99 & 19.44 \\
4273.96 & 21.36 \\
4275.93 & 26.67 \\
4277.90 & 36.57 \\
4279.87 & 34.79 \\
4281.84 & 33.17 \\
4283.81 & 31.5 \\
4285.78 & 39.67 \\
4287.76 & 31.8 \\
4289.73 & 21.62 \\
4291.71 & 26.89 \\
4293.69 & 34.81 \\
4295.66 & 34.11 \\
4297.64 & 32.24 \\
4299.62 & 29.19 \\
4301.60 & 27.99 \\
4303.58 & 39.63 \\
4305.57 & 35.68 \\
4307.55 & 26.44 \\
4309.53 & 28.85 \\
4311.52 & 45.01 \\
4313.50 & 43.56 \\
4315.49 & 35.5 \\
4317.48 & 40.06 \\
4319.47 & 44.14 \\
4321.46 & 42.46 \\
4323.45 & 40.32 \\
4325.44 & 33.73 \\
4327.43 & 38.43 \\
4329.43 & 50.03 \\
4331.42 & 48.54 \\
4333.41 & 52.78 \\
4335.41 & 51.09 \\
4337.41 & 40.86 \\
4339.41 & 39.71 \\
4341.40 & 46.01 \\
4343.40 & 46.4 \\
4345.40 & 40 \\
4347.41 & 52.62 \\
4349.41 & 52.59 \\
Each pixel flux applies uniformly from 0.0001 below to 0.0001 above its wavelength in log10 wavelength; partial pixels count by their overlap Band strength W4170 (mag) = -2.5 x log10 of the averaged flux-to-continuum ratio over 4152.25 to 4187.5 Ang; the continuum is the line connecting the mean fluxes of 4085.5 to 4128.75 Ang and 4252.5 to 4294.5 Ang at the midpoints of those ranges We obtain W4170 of -0.14 mag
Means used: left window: 33.3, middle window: 36.3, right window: 29.9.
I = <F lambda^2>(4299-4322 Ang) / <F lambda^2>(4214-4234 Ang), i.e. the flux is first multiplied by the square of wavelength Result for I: 2.04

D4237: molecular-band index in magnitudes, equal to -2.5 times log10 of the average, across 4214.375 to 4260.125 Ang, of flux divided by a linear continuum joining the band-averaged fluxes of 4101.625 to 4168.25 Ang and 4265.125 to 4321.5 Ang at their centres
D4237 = 0.33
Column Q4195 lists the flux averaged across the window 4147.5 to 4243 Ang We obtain 31.4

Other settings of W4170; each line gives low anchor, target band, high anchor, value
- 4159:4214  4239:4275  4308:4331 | 0.280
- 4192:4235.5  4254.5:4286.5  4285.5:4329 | 0.044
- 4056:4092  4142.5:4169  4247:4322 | -0.103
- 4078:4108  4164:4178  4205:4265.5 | -0.152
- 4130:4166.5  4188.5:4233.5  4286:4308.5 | 0.205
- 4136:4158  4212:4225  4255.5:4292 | 0.285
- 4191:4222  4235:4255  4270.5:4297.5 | 0.077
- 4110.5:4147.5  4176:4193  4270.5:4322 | -0.093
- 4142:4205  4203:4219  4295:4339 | 0.082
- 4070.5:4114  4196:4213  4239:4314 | -0.050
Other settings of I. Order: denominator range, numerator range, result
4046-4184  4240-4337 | 1.11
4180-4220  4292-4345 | 1.23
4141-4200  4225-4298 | 0.84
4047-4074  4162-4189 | 1.24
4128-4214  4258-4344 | 1.09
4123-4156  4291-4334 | 1.20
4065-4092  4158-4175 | 1.14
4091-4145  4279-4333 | 1.22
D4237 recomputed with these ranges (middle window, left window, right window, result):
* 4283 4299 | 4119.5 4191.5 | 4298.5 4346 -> 0.239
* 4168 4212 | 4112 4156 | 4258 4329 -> -0.043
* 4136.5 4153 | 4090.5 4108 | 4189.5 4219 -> -0.042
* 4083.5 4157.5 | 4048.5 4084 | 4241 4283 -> -0.083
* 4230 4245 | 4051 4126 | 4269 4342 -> 0.257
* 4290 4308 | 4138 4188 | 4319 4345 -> 0.319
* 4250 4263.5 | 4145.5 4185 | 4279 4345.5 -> 0.327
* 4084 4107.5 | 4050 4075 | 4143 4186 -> -0.032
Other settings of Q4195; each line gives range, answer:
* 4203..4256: 26.5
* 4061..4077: 30.2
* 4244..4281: 29.6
